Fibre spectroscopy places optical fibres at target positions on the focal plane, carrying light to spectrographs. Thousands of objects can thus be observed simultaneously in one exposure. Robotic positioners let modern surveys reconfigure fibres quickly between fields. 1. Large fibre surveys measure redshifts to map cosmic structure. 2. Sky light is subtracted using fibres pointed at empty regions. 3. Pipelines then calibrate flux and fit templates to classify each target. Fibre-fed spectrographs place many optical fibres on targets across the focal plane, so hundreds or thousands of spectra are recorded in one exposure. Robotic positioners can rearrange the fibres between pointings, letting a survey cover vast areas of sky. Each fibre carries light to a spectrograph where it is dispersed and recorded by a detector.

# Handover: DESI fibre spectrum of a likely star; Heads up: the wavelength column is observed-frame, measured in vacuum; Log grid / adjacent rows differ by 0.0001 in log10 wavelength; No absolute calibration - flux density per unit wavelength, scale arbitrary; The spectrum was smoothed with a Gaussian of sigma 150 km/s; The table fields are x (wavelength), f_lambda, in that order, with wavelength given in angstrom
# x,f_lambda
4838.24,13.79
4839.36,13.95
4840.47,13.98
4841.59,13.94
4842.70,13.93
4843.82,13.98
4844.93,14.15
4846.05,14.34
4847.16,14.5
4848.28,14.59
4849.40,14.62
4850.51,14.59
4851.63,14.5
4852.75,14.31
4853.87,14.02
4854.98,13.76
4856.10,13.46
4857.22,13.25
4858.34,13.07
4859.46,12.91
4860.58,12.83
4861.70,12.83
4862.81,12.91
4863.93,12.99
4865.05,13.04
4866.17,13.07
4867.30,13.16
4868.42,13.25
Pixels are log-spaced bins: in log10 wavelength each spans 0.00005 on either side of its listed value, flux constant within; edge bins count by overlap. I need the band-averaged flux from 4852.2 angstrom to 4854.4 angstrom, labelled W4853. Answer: 14.2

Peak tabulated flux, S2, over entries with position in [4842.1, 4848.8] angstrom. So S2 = 14.59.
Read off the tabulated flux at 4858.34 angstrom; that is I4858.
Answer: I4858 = 13.07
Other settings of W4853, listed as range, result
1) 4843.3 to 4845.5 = 14.1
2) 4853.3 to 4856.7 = 13.7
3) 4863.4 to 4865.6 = 13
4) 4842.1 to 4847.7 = 14.2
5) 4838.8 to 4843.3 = 13.9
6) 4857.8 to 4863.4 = 12.9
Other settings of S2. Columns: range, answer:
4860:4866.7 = 13.07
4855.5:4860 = 13.46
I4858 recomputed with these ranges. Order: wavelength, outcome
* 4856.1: 13.46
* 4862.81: 12.91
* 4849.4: 14.62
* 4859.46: 12.91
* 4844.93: 14.15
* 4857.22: 13.25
